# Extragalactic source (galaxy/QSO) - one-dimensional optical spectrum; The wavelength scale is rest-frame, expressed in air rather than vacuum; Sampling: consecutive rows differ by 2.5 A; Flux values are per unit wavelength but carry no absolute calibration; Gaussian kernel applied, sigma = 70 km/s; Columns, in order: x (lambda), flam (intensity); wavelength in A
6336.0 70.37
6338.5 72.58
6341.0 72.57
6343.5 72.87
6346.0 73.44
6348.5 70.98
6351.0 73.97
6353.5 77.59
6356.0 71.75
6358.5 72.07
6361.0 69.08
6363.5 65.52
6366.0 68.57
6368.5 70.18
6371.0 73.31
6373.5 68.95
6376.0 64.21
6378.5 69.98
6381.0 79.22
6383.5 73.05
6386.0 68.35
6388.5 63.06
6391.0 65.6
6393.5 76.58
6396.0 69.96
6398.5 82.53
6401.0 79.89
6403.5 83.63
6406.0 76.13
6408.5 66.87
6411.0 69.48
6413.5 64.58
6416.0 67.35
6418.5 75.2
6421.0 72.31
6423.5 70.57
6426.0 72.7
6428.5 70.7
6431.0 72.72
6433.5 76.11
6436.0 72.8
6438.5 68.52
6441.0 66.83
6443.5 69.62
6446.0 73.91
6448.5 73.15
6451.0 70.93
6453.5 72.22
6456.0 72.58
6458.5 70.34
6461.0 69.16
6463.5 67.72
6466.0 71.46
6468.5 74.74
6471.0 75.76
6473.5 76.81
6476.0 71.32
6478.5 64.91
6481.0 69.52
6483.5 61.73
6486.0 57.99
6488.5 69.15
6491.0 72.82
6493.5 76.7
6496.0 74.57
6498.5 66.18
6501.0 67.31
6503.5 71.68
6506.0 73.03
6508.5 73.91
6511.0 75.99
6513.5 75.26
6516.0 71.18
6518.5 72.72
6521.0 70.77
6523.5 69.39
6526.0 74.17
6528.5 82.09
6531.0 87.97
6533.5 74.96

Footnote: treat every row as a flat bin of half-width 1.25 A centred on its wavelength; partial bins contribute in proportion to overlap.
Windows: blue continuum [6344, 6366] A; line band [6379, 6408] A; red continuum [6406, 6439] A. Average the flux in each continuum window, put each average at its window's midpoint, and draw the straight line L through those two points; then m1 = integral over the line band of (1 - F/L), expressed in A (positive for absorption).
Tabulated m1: -1.1 A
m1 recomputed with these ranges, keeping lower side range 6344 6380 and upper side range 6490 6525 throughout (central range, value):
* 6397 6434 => -1.0 A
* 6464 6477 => -0.3 A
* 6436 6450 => 0.2 A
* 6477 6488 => 1.2 A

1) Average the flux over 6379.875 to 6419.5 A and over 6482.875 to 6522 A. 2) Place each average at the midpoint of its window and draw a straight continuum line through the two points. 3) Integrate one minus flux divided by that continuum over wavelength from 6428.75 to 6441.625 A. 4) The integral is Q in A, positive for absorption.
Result 0.1 A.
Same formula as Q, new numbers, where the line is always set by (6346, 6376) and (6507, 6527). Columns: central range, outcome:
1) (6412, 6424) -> 0.3 A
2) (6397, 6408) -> -1.2 A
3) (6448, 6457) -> 0.0 A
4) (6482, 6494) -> 0.9 A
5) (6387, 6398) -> 0.2 A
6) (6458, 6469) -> 0.3 A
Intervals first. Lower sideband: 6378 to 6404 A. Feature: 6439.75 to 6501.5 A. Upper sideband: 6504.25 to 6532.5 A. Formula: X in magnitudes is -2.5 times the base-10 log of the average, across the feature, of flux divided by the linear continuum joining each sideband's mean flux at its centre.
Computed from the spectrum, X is 0.06 mag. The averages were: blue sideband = 73.6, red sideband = 75.1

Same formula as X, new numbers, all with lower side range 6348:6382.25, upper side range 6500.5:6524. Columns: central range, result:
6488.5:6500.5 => 0.00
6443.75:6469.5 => 0.01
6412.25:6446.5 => 0.01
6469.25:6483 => 0.01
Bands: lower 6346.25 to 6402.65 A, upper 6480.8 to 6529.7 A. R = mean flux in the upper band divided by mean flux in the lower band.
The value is 1.00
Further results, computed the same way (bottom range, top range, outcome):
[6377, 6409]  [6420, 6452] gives 0.97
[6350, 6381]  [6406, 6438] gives 1.00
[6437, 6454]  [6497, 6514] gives 1.02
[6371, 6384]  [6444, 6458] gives 1.02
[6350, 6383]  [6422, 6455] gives 1.01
